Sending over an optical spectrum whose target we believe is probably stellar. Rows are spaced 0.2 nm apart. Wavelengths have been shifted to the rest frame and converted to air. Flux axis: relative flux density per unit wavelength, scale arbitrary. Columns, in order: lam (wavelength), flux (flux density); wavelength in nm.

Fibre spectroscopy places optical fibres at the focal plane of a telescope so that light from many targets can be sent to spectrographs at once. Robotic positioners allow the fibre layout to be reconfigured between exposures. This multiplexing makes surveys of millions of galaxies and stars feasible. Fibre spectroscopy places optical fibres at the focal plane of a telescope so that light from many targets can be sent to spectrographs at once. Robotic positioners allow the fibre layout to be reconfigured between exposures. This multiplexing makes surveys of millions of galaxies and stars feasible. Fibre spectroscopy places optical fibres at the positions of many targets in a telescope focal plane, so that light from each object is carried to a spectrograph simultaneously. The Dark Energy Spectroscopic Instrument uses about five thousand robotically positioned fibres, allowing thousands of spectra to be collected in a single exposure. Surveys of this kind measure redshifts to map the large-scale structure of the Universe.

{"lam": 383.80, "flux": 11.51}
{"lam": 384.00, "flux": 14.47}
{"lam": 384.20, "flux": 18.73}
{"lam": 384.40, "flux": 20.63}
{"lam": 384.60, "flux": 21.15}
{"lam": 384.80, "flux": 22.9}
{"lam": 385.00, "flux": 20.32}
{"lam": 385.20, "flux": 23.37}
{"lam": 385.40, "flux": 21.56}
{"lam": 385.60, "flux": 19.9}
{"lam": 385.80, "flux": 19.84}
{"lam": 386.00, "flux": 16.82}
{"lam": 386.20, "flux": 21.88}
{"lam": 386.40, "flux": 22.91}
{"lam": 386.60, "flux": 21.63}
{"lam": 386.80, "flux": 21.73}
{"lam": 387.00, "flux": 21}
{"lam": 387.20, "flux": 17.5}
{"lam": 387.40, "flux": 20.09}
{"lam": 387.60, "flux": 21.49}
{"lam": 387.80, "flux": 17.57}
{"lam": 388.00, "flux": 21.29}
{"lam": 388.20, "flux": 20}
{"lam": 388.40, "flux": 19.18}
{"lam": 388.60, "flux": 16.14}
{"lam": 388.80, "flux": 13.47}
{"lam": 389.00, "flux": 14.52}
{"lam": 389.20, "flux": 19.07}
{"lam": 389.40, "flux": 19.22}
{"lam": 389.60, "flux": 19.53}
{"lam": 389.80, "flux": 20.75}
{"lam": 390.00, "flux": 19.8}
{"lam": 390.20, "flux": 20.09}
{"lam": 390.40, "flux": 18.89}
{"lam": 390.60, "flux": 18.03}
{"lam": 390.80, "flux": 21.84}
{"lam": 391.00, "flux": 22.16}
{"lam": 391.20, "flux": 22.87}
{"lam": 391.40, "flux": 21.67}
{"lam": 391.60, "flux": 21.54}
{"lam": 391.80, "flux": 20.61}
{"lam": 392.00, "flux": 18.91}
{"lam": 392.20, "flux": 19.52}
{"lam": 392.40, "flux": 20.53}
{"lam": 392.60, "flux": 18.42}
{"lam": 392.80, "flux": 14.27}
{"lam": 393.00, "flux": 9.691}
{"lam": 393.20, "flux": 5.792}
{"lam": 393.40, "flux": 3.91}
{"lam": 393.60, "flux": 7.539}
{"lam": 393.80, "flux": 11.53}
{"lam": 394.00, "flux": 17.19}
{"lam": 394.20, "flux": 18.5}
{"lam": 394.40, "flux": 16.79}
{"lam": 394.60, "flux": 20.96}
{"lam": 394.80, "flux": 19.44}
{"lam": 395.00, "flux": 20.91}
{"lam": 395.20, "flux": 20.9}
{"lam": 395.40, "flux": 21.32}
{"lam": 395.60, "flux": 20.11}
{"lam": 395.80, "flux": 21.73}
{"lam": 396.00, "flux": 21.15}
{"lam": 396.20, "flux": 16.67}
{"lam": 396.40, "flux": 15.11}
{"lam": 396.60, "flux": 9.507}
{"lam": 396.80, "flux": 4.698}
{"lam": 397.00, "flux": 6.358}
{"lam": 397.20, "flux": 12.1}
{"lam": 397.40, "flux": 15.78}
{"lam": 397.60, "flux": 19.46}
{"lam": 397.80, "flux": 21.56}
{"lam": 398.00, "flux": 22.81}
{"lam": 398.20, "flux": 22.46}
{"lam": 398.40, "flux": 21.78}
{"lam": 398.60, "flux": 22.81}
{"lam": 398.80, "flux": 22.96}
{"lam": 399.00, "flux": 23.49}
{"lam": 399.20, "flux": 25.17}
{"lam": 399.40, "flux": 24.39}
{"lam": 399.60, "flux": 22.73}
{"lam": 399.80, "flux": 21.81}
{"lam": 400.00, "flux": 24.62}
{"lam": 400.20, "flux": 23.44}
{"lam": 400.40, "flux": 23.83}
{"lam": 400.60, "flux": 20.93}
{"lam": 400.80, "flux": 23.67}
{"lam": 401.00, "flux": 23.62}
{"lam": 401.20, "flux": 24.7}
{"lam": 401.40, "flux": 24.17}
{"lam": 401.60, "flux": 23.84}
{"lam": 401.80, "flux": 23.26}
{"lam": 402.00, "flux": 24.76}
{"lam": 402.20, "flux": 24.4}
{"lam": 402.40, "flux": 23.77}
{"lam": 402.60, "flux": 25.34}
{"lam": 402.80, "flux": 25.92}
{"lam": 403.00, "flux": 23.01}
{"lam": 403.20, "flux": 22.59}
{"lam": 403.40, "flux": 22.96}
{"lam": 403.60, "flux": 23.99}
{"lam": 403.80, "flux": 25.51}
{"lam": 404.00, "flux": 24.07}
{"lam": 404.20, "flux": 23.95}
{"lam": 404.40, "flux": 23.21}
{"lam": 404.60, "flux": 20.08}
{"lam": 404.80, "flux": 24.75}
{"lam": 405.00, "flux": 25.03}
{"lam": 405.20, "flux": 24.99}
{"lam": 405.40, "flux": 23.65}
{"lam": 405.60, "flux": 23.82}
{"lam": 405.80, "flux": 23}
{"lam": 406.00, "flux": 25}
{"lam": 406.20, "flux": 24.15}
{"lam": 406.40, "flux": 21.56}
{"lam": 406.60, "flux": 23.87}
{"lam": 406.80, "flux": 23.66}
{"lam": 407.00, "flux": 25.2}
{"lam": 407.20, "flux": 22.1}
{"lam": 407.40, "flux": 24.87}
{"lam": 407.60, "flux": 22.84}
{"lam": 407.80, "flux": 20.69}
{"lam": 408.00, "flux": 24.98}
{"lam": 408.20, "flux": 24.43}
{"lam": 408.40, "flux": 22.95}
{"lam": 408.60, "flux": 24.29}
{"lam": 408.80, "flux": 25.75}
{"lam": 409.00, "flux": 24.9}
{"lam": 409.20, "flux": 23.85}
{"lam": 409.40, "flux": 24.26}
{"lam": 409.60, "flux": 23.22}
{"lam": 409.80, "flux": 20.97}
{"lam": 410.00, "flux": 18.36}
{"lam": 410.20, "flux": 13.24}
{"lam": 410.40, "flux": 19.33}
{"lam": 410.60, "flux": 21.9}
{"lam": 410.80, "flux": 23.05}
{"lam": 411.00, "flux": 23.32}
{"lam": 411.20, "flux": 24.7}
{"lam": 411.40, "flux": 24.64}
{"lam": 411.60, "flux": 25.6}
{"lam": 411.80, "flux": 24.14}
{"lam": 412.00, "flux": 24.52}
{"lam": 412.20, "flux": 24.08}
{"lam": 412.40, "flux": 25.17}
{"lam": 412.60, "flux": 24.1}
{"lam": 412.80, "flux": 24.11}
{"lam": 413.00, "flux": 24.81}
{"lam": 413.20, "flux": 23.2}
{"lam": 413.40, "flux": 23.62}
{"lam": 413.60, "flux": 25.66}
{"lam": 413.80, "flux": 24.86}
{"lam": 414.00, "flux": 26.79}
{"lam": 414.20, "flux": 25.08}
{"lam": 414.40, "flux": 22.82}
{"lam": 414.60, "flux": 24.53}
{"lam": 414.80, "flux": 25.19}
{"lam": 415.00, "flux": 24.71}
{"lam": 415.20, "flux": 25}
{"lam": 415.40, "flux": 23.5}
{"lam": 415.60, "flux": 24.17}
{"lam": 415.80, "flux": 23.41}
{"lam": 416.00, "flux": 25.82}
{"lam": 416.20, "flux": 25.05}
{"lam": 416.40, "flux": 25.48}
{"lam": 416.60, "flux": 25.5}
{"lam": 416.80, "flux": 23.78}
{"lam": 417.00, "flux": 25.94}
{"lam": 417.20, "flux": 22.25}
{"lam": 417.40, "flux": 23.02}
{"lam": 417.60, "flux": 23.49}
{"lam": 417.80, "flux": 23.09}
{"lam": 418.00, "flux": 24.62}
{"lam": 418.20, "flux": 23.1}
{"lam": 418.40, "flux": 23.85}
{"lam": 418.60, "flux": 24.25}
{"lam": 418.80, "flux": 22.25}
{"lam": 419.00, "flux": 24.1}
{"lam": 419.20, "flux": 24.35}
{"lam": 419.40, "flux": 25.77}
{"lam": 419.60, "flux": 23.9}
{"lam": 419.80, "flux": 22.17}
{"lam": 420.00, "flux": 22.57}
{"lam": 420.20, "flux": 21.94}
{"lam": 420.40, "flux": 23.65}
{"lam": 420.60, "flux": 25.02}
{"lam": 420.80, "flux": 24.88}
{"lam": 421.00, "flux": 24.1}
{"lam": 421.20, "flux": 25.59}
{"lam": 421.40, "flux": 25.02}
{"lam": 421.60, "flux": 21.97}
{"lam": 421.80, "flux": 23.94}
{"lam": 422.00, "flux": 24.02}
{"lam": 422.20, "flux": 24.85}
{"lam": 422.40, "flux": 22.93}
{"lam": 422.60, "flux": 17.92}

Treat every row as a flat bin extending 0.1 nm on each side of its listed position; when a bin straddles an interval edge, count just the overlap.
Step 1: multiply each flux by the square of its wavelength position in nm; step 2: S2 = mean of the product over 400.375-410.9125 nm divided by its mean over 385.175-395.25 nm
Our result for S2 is 1.4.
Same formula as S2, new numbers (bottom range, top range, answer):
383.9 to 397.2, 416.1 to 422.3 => 1.53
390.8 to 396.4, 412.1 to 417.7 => 1.54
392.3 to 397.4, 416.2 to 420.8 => 1.79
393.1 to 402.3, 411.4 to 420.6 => 1.37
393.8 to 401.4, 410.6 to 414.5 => 1.32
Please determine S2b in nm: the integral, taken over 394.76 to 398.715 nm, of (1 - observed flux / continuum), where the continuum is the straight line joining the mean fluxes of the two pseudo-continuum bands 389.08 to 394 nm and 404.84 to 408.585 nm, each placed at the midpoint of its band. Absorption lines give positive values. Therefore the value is 0.34 nm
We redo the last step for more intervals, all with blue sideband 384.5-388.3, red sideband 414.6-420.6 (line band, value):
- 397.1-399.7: 0.07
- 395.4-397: 0.47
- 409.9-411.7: 0.13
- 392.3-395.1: 0.89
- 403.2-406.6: -0.16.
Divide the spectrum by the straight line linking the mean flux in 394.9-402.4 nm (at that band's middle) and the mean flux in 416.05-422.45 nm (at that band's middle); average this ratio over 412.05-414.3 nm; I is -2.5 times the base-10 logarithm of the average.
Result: -0.076 mag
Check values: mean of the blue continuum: 20.7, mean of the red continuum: 24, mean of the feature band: 24.7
